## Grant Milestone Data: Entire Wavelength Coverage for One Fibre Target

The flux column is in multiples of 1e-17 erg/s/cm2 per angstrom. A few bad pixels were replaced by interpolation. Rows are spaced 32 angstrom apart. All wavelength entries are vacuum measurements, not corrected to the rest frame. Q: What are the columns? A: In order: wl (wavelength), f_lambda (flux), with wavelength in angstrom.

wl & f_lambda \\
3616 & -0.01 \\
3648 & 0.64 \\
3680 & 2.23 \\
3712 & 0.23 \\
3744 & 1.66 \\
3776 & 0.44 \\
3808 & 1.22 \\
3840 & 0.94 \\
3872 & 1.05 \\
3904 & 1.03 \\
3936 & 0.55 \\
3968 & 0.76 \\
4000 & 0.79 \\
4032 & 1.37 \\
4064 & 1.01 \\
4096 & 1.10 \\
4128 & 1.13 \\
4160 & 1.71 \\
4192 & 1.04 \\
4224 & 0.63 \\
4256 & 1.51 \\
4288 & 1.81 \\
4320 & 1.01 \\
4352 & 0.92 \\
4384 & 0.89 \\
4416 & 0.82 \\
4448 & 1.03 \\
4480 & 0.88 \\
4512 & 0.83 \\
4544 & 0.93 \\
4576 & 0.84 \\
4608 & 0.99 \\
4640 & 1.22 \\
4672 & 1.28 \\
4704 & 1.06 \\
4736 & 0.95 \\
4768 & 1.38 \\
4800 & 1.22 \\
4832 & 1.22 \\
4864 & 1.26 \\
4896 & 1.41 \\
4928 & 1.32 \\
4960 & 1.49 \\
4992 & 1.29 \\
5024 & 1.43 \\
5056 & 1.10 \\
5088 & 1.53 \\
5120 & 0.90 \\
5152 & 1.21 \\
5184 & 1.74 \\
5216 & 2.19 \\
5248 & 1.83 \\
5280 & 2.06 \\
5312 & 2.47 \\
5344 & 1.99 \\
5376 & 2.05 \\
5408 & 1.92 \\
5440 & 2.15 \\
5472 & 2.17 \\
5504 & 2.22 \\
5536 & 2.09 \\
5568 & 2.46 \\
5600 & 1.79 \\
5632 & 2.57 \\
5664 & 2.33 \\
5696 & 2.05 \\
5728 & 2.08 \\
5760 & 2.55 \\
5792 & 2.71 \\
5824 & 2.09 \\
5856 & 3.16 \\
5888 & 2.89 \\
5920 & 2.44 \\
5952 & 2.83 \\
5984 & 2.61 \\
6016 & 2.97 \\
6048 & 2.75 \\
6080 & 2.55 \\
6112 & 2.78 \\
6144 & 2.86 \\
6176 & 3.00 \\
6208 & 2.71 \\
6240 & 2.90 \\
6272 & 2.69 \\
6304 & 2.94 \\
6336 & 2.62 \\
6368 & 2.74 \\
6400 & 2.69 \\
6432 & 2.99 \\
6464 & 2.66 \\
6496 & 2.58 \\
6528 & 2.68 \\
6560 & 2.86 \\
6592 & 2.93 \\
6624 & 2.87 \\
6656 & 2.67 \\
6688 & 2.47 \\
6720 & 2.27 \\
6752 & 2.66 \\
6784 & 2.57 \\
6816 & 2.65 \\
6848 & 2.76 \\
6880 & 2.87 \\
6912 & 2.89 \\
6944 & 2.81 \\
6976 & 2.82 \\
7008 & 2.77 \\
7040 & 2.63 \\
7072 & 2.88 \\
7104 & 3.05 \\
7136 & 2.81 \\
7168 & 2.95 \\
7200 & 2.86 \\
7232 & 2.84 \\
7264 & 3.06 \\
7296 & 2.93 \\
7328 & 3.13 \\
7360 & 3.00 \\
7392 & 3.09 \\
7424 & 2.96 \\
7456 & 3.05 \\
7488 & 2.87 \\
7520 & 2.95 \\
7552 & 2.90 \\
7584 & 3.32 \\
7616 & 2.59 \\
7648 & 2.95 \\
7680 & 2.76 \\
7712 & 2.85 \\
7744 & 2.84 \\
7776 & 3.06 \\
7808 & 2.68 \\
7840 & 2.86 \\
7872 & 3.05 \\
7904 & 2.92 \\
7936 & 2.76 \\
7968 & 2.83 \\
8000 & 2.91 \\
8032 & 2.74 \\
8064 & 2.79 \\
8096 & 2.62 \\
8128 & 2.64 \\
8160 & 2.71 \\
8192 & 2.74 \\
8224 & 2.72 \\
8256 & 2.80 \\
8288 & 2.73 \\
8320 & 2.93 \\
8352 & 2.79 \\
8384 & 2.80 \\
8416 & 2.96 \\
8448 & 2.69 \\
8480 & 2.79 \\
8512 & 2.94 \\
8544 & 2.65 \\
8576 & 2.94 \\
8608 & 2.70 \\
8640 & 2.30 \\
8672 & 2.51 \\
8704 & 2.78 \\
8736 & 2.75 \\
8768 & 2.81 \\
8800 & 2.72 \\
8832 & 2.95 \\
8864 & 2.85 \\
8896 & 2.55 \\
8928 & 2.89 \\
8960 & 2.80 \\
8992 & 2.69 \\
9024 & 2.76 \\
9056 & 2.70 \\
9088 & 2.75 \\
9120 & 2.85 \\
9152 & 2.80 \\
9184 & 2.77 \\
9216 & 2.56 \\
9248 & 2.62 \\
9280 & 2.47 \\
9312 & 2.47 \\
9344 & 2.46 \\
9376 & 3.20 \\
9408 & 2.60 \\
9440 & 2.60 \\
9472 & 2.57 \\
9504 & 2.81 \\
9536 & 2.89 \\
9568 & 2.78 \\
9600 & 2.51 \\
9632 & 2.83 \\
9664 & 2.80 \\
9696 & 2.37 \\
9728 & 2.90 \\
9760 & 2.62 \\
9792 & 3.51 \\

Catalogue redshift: 0.301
